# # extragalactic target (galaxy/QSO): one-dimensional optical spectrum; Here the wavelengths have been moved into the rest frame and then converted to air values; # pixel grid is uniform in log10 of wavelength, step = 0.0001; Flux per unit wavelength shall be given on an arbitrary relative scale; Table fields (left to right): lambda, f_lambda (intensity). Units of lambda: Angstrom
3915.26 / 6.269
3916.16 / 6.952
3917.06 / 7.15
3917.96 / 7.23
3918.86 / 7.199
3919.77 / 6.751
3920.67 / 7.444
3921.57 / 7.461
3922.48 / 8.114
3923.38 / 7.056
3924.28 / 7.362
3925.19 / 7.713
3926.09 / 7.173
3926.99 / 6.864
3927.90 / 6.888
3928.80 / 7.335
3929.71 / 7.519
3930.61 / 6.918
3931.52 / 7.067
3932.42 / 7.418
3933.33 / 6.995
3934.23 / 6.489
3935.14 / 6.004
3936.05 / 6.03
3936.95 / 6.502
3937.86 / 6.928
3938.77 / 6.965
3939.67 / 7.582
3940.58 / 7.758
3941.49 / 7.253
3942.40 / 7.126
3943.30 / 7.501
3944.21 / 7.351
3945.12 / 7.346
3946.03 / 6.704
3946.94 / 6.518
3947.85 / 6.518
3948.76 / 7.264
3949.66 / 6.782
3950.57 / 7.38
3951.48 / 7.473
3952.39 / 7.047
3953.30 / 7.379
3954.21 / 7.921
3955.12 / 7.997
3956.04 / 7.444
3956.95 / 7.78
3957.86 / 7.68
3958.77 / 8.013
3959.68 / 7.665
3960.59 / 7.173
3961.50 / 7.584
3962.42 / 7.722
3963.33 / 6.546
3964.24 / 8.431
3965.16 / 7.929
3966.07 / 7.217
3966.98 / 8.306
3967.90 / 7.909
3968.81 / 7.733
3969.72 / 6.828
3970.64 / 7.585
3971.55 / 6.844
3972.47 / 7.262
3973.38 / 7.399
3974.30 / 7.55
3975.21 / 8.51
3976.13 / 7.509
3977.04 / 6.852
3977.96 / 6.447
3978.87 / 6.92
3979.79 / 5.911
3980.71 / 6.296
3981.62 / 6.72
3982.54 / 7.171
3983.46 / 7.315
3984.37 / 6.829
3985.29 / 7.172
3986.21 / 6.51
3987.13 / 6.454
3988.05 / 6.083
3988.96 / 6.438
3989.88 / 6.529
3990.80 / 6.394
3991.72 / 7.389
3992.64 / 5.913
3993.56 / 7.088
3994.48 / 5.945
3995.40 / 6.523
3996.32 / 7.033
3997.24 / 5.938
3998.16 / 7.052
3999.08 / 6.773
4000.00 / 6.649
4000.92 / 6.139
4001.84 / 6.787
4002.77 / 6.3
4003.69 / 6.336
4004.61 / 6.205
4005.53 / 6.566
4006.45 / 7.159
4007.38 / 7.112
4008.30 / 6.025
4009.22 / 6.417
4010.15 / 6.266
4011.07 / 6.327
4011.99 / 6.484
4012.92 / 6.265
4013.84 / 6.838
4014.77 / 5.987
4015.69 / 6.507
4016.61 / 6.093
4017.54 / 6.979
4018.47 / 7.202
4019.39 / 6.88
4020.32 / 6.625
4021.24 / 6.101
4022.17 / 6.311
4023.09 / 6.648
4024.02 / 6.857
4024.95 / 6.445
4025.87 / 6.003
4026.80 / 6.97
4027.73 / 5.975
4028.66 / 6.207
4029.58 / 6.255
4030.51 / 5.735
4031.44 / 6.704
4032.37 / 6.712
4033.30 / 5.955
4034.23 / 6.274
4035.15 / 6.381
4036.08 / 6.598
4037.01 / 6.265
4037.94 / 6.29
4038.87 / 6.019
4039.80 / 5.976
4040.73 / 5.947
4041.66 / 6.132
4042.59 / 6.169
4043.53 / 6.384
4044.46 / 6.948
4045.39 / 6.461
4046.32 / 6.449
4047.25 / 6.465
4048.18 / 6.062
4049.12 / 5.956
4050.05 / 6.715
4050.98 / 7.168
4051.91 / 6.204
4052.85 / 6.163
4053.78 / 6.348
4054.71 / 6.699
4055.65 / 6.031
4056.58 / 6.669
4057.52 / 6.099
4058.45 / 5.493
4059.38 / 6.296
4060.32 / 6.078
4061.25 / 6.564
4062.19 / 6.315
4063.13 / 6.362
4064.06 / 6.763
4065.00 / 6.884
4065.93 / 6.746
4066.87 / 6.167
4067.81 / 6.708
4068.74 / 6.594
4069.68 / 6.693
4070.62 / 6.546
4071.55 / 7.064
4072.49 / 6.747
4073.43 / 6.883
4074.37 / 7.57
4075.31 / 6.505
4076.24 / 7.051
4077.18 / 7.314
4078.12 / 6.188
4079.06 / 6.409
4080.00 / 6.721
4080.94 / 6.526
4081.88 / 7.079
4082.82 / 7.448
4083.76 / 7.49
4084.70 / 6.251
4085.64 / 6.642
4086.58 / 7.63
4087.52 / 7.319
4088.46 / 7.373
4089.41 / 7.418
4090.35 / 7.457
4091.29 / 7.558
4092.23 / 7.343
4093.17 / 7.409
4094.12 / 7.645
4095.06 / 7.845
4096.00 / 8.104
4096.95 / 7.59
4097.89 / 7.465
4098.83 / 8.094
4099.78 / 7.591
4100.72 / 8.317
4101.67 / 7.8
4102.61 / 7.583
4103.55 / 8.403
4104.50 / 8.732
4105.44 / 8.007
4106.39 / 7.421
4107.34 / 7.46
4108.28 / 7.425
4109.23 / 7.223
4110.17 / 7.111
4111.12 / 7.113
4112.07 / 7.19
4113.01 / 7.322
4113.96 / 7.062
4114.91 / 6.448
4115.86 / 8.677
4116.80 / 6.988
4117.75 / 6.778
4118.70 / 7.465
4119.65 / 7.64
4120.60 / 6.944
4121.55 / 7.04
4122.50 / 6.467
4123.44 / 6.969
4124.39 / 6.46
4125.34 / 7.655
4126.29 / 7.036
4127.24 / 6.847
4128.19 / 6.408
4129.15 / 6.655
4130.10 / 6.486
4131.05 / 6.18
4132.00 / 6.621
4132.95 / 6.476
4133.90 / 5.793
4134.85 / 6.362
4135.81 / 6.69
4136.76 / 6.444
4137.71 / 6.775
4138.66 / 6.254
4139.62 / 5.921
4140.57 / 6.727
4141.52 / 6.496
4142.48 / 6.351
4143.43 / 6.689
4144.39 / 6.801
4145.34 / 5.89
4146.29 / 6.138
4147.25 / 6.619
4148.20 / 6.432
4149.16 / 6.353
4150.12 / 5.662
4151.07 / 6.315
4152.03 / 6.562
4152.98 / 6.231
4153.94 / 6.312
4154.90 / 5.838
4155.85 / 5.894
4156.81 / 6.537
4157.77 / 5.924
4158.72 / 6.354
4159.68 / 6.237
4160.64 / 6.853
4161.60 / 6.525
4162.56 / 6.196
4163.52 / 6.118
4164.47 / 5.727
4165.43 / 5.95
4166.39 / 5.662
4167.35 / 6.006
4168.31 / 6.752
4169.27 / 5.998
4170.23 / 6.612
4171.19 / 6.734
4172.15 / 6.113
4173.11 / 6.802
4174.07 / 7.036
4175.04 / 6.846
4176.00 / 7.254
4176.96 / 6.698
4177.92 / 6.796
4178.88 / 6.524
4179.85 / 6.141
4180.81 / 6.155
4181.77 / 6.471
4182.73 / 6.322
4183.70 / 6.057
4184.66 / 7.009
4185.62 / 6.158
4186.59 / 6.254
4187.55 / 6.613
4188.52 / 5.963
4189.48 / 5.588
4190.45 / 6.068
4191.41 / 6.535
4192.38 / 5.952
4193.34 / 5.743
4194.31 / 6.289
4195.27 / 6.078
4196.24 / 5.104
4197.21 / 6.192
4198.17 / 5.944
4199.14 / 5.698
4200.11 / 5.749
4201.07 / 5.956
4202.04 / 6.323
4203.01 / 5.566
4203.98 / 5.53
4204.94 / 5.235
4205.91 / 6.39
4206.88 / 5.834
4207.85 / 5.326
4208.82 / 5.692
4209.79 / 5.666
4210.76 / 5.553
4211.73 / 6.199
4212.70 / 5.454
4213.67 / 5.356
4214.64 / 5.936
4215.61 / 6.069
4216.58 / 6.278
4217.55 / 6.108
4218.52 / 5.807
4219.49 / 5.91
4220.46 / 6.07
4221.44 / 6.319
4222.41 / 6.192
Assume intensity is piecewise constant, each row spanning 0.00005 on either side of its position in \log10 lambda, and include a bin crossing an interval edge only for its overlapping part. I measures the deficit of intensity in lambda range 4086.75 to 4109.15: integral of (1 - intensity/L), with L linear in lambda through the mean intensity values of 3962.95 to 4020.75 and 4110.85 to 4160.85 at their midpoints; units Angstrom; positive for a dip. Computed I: -3.5 Angstrom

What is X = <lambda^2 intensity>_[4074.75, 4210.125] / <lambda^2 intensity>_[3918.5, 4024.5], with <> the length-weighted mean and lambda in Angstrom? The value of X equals 1.04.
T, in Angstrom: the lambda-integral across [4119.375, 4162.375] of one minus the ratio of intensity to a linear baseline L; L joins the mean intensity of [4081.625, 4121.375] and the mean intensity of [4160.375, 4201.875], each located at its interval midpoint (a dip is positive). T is 2.5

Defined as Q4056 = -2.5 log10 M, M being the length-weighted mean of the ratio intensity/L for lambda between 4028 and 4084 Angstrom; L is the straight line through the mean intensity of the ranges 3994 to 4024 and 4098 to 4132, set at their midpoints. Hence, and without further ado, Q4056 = 0.06 mag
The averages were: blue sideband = 6.52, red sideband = 7.28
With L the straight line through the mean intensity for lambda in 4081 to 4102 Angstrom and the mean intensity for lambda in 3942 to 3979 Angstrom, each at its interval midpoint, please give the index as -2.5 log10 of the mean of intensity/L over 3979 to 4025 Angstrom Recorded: 0.13 mag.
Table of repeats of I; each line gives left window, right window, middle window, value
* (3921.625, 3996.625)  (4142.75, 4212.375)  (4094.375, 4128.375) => -5.0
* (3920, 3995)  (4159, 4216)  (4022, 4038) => 1.1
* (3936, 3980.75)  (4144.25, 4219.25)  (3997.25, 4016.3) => 1.5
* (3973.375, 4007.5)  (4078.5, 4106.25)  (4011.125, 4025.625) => 0.8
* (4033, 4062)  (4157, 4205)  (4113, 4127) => -1.9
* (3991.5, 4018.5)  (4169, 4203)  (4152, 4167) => 0.3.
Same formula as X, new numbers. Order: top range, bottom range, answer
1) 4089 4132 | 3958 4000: 1.11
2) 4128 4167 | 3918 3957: 0.98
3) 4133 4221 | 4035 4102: 0.96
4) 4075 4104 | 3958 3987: 1.07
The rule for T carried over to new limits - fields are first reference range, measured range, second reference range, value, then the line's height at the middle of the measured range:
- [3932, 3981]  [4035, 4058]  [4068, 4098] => 2.6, 7.15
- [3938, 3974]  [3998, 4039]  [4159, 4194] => 3.7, 7.1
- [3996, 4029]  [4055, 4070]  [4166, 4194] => 0.2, 6.47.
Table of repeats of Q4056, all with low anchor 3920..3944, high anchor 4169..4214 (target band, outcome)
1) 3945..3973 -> -0.06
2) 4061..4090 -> -0.04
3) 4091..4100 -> -0.18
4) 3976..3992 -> 0.04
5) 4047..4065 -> 0.05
